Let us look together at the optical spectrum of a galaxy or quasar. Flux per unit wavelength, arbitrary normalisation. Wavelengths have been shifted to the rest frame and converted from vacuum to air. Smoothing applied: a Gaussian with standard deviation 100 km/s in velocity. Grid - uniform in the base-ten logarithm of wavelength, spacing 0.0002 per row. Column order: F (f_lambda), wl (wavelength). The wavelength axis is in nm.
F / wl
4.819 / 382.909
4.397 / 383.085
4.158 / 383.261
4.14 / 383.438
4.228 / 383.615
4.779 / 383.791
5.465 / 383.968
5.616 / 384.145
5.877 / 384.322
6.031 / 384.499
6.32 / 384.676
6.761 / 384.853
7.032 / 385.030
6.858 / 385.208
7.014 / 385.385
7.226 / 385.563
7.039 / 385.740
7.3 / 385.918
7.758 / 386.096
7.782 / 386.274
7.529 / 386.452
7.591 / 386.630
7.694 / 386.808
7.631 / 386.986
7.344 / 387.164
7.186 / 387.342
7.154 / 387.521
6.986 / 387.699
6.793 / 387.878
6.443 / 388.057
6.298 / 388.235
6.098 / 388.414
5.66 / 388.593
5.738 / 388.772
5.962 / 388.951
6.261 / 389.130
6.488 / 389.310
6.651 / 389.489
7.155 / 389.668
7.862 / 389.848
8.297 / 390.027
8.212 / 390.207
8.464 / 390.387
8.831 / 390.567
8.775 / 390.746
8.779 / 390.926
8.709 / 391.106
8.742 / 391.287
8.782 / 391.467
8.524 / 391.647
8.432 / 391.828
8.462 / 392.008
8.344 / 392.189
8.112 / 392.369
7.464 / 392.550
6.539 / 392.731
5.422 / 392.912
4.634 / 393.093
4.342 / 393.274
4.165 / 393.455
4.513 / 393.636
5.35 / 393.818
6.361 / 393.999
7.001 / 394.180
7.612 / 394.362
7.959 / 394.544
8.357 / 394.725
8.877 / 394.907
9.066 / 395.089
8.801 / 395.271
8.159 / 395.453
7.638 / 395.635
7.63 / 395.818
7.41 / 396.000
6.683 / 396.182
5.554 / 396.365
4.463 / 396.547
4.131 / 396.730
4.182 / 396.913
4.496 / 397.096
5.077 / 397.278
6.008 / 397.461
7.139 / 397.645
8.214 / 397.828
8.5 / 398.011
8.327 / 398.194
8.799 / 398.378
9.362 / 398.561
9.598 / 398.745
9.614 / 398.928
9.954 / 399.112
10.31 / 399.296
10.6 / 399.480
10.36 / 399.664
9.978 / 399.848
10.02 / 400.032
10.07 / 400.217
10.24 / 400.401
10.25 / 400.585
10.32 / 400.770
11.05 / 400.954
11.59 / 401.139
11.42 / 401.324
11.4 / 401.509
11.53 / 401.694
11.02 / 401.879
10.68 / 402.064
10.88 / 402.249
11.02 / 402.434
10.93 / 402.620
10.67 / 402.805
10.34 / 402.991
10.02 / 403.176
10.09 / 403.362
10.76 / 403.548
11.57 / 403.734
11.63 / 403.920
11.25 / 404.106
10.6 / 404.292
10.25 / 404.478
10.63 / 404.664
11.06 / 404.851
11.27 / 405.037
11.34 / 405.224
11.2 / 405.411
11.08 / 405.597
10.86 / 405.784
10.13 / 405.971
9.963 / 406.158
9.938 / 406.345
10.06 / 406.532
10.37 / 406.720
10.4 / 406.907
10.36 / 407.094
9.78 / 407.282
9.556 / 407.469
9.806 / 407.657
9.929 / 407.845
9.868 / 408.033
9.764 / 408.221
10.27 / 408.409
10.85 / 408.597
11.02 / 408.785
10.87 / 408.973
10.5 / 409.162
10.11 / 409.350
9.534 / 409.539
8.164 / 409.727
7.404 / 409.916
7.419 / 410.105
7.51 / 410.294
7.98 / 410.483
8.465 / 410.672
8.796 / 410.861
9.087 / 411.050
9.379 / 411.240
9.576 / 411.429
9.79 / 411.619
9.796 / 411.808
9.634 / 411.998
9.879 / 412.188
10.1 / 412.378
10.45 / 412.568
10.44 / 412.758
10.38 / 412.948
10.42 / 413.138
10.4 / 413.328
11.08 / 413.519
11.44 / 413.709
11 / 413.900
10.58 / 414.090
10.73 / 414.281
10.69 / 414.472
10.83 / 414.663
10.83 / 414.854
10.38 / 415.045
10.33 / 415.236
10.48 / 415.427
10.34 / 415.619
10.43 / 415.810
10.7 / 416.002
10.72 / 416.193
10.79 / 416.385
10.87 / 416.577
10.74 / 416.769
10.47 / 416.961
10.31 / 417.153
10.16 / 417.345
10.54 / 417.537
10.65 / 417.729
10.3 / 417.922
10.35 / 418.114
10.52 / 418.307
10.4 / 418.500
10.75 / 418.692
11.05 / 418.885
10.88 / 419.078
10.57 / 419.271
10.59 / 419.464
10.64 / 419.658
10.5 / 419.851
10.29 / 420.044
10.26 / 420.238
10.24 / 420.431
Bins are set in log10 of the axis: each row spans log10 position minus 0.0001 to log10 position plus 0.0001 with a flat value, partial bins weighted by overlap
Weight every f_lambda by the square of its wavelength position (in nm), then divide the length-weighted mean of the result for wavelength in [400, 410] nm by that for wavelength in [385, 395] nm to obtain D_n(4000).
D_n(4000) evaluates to 1.6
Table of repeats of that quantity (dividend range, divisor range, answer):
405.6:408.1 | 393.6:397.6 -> 1.61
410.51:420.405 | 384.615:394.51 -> 1.66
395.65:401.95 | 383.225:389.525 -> 1.43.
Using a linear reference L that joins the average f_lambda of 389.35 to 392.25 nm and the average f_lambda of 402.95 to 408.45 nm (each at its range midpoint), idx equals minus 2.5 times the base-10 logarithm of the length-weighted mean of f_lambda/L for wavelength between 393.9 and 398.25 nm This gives 0.28 mag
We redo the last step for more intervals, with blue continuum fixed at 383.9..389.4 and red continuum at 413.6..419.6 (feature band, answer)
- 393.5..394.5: 0.24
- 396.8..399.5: 0.05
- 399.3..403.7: -0.23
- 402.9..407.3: -0.17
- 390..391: -0.18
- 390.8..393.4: -0.01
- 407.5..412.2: 0.04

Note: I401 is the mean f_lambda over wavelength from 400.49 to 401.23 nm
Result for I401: 10.8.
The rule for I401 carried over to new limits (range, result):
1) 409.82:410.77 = 7.76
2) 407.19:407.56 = 9.68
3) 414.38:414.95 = 10.8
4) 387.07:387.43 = 7.28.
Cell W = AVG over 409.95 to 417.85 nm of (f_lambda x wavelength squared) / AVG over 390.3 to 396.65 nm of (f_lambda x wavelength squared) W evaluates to 1.5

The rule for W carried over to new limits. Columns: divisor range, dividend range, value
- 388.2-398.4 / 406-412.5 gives 1.47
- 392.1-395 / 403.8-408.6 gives 1.70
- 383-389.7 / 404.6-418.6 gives 1.79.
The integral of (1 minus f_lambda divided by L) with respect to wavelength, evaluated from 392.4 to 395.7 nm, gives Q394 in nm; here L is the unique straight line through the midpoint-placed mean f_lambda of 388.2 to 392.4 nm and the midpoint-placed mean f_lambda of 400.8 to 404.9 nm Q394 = 0.71 nm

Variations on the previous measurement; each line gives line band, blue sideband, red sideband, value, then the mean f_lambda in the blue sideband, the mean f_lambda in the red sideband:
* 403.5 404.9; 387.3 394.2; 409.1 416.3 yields -0.35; 7.02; 9.89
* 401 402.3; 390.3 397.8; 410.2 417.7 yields -0.47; 7.03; 10.2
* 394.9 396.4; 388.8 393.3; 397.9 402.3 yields 0.19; 7.55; 10.2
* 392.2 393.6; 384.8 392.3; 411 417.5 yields 0.36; 7.45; 10.4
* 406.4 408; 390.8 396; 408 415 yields -0.13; 7.39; 9.87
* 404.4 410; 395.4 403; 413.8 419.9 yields -0.31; 8.94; 10.6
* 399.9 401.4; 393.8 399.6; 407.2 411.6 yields -0.45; 7.58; 9.38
